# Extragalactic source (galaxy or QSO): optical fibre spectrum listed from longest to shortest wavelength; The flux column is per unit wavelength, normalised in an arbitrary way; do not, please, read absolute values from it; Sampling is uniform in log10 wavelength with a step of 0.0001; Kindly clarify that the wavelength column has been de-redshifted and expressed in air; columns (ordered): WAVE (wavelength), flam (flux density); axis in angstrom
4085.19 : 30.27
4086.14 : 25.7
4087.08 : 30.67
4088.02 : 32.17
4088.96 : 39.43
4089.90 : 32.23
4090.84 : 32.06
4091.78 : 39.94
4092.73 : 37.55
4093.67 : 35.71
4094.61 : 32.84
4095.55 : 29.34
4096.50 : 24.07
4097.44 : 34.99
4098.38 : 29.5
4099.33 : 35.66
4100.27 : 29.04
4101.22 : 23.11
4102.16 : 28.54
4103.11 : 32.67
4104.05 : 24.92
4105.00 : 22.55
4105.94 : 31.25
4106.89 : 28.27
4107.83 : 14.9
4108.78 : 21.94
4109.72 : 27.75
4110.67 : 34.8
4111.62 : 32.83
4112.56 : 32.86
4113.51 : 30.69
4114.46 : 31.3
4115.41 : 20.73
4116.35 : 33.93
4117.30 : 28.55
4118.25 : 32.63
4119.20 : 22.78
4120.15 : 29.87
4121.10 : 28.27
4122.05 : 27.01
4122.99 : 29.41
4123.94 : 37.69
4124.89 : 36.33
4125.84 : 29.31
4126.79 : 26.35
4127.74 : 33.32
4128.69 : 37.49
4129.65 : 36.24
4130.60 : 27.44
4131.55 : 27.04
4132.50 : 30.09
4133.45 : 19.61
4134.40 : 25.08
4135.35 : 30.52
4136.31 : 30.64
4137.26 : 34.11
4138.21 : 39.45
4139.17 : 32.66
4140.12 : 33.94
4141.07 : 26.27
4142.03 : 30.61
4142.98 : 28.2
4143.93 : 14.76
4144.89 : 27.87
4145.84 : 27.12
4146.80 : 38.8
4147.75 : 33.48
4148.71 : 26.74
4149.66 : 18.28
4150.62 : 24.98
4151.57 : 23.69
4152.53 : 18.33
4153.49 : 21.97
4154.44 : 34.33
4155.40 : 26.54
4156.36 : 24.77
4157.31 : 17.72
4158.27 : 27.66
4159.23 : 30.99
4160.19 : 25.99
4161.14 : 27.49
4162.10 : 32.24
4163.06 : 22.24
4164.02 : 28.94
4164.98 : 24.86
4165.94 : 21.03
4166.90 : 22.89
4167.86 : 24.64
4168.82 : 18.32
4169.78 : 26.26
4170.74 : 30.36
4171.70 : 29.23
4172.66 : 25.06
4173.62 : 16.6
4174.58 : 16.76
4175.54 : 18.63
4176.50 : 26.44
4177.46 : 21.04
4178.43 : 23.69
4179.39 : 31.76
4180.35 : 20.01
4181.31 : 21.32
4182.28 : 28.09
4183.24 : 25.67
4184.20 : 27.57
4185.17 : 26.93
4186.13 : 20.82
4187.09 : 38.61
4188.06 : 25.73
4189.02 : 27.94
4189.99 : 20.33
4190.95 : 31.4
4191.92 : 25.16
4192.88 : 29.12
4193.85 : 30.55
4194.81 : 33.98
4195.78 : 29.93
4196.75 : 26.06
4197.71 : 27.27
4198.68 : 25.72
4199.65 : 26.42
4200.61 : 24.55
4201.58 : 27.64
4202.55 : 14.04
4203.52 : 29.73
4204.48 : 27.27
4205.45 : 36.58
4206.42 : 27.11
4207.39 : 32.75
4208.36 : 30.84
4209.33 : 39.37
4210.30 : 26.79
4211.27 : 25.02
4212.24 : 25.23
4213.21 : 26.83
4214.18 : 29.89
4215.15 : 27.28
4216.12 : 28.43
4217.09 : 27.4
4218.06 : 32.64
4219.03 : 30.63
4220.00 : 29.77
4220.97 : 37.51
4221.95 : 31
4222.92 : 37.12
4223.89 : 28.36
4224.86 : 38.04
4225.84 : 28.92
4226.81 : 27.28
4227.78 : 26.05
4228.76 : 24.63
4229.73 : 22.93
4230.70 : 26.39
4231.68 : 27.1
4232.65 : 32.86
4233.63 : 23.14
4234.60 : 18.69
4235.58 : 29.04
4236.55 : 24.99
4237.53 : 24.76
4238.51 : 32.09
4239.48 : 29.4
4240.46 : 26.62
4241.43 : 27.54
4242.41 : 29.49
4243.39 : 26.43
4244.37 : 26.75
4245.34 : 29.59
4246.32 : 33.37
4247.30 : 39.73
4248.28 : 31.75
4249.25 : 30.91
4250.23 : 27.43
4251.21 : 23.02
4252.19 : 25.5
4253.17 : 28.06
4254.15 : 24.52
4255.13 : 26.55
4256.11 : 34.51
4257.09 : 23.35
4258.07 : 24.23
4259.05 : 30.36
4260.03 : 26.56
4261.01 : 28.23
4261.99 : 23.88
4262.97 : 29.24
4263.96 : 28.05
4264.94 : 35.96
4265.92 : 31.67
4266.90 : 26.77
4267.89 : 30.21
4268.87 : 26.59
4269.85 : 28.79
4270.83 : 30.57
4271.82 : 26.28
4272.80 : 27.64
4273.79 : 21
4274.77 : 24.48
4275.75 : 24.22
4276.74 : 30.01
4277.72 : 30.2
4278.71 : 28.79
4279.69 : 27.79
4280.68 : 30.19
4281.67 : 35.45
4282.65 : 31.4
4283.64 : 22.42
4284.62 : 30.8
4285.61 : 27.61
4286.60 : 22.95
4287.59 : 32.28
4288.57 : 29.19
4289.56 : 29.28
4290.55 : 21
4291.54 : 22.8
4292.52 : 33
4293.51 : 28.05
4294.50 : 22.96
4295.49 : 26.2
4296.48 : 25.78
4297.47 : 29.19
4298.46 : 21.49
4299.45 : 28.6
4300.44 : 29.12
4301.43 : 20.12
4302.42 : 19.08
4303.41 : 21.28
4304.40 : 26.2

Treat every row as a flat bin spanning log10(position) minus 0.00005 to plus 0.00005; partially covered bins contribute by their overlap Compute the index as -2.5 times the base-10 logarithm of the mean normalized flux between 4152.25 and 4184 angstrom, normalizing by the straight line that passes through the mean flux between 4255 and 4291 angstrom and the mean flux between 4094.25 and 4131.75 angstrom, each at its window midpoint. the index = 0.18 mag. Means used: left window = 29.5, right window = 28.1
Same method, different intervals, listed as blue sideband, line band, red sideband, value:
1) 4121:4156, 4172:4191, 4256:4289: 0.168 mag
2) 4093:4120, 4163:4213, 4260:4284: 0.093 mag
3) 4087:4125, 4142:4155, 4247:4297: 0.132 mag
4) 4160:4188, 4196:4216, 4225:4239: -0.080 mag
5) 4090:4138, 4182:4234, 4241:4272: 0.022 mag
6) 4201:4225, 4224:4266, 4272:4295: 0.024 mag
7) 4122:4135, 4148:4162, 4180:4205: 0.140 mag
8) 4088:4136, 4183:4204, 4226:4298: 0.067 mag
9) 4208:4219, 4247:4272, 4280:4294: 0.004 mag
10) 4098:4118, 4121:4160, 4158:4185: -0.079 mag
